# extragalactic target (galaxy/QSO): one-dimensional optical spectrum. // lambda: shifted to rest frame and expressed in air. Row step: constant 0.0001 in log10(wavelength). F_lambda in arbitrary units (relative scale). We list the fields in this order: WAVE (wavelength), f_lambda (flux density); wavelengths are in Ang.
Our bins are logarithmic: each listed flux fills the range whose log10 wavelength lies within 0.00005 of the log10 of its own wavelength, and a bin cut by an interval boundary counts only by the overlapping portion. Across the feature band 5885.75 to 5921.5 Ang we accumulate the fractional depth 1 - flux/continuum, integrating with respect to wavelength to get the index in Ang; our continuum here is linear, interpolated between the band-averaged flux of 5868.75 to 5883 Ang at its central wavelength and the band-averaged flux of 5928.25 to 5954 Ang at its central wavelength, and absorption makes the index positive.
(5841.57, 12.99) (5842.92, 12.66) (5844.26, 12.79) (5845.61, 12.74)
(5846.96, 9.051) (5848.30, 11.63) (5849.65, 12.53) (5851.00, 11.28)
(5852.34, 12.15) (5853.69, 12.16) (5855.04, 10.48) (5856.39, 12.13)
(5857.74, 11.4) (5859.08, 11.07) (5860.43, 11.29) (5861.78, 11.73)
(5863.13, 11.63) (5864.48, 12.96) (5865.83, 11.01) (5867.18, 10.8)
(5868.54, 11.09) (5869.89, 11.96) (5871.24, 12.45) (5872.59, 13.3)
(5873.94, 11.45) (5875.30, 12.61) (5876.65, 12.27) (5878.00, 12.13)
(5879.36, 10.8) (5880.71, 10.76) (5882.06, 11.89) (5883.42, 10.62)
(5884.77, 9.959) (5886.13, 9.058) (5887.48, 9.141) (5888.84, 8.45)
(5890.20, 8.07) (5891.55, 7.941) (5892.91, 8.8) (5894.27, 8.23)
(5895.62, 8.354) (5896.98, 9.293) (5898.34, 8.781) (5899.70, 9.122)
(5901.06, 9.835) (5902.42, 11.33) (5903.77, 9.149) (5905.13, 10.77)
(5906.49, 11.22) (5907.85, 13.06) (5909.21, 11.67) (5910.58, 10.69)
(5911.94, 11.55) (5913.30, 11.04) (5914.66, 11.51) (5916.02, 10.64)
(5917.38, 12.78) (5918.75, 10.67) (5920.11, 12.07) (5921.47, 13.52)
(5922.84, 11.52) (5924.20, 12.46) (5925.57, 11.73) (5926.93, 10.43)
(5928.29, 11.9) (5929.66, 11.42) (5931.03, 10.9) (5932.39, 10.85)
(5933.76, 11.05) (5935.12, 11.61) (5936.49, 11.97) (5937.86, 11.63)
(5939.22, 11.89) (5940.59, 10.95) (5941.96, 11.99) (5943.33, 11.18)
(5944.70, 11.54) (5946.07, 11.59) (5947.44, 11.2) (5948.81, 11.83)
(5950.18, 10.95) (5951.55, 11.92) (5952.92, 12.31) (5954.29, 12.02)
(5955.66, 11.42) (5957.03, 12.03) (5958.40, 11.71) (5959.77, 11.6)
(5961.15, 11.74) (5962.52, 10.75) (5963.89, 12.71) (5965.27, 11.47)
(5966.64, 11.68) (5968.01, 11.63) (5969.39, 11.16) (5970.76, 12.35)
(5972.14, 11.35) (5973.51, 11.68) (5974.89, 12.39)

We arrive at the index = 4.7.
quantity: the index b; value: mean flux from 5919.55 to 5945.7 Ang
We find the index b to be 11.6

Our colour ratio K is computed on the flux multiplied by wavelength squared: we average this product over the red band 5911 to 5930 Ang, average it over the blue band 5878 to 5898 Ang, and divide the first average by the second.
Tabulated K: 1.2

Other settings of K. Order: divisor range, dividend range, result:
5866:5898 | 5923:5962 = 1.14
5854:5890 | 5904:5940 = 1.05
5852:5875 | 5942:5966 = 1.03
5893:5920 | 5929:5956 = 1.11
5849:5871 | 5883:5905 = 0.80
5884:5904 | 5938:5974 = 1.31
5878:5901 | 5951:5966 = 1.28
